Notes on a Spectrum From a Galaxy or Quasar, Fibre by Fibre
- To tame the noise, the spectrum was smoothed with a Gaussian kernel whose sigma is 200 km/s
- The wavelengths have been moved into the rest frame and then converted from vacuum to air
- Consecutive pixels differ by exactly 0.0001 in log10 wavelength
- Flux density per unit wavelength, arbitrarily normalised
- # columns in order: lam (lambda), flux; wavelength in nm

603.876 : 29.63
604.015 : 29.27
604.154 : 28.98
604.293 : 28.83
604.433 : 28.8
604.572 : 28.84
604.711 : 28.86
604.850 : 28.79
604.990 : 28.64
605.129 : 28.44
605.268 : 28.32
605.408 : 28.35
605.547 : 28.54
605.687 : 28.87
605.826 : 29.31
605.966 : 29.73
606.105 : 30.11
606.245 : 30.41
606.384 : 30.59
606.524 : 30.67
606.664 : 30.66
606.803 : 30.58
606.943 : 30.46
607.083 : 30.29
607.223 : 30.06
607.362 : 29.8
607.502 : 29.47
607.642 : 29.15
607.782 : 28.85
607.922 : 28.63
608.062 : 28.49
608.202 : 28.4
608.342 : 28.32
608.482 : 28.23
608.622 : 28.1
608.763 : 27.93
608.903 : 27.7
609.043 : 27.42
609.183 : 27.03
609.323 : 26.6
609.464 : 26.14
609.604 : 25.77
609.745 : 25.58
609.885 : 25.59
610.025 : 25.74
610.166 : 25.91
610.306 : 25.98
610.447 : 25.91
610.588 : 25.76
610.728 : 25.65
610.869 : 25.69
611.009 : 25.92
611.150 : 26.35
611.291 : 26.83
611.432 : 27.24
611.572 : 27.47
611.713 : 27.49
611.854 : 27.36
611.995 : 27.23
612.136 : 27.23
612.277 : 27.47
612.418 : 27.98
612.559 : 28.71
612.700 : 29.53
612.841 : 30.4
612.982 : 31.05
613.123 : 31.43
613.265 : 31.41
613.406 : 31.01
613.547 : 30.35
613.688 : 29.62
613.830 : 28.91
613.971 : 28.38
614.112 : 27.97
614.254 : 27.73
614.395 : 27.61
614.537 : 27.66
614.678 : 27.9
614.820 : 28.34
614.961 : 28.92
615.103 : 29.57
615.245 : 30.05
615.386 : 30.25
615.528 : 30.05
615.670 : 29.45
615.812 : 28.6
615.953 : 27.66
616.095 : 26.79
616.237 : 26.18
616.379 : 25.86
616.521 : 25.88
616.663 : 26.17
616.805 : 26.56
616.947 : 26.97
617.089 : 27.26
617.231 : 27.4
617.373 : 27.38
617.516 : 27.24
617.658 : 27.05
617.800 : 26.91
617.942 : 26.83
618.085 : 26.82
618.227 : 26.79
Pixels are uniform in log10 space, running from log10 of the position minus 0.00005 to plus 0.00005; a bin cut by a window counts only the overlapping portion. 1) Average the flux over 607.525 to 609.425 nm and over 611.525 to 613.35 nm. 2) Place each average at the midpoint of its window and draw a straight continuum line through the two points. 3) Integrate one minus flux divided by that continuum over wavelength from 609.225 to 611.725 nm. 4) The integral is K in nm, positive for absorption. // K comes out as 0.20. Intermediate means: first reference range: 28.1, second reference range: 28.9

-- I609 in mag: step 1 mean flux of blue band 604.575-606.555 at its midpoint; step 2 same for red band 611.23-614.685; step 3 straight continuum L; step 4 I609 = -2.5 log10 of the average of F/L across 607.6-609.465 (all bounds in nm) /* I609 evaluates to 0.04 mag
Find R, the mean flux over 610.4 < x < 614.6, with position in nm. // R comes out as 28.1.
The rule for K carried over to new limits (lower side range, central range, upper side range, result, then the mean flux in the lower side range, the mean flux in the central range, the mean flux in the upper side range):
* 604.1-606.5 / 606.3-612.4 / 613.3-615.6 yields 0.29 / 29.1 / 27.7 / 29.1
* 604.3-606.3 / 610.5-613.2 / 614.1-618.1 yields 0.04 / 29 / 27.7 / 27.7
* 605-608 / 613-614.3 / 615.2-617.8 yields -0.07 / 29.6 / 29.7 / 27.6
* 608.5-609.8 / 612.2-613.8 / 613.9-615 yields -0.12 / 27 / 29.9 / 28.1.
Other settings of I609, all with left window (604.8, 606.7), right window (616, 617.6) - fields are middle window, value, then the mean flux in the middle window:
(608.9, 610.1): 0.085 mag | 26.3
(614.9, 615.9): -0.096 mag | 29.5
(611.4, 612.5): 0.016 mag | 27.5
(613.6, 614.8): -0.036 mag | 28.3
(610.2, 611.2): 0.092 mag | 25.9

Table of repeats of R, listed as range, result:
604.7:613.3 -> 28.2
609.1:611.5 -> 26.1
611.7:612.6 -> 27.6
